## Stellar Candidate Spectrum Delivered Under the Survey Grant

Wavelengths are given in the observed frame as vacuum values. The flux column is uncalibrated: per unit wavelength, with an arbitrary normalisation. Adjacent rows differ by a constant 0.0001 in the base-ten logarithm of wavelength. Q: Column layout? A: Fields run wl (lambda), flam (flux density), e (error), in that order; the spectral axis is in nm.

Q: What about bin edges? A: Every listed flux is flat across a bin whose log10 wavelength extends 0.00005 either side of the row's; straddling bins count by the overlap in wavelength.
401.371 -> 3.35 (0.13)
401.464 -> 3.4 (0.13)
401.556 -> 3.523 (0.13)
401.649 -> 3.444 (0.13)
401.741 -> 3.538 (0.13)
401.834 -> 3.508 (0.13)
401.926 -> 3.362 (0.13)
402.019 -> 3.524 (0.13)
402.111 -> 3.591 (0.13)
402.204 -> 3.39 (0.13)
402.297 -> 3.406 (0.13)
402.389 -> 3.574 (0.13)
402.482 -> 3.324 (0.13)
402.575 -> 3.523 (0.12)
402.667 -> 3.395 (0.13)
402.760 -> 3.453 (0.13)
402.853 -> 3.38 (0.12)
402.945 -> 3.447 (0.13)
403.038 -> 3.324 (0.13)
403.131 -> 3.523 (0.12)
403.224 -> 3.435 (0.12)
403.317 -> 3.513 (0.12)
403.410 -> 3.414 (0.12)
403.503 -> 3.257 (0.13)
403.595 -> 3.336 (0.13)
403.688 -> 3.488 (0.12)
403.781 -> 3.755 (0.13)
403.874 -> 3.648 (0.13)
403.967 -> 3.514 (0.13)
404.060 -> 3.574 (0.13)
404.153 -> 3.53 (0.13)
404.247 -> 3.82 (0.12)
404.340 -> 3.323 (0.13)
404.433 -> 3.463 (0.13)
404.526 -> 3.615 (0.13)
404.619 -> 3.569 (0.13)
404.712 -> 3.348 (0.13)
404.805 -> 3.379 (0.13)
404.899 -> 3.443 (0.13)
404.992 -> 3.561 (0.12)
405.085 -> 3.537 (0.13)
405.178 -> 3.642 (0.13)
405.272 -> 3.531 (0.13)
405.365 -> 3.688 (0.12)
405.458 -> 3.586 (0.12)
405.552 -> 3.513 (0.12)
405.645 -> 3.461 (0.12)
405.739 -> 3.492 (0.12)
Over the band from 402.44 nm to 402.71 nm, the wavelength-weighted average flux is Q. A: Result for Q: 3.42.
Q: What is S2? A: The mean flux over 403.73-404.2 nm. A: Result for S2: 3.6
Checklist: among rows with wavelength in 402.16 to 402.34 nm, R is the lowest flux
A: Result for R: 3.39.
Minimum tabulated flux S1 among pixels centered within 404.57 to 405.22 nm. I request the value 3.348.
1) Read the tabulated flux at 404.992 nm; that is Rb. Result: 3.561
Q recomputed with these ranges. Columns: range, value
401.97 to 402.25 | 3.5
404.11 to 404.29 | 3.66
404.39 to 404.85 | 3.48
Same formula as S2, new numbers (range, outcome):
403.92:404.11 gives 3.55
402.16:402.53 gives 3.42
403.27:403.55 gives 3.4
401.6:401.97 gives 3.46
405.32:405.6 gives 3.6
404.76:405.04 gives 3.46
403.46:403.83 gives 3.47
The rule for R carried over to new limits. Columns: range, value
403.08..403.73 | 3.257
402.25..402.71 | 3.324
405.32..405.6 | 3.513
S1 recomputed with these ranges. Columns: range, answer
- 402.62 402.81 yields 3.395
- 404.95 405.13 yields 3.537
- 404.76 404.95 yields 3.379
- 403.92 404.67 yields 3.323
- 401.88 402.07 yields 3.362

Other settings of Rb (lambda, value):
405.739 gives 3.492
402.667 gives 3.395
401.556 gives 3.523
